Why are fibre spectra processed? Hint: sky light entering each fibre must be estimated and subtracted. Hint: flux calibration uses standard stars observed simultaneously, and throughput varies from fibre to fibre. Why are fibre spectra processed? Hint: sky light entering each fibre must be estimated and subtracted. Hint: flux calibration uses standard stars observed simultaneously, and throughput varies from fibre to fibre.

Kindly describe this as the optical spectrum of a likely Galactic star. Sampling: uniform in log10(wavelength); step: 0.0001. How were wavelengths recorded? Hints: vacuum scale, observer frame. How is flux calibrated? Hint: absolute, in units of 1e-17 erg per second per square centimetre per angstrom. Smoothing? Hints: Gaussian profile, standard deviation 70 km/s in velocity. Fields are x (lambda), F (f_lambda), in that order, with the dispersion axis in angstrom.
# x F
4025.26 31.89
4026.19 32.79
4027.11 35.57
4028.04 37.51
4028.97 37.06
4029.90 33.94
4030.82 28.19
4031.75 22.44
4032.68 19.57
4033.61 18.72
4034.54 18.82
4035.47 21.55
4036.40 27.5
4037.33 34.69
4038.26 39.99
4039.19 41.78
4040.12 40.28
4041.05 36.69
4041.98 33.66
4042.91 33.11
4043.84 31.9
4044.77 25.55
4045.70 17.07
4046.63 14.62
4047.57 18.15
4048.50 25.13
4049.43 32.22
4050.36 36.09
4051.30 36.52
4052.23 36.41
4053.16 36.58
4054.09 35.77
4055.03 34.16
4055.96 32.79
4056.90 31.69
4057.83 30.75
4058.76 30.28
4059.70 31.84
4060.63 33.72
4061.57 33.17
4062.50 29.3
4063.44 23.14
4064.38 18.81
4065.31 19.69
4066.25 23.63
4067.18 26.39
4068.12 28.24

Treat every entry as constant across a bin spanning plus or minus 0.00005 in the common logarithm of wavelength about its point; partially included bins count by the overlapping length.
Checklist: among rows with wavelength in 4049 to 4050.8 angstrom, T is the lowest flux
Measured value 32.22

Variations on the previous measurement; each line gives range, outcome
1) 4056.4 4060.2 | 30.28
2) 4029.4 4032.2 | 22.44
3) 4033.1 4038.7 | 18.72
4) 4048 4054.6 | 25.13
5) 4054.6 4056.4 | 32.79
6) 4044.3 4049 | 14.62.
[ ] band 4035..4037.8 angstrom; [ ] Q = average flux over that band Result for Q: 27.9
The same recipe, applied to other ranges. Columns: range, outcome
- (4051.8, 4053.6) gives 36.6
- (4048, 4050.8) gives 31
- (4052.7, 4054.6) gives 36.1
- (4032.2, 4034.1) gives 19.1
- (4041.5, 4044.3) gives 32.9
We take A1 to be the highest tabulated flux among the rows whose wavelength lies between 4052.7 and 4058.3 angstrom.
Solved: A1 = 36.58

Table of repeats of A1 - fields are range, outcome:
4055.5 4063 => 33.72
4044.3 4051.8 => 36.52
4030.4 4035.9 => 28.19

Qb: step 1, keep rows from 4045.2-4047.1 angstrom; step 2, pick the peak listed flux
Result 17.07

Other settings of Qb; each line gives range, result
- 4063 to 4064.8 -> 23.14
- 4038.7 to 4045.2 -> 41.78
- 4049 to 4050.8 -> 36.09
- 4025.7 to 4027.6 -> 35.57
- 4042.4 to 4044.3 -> 33.11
